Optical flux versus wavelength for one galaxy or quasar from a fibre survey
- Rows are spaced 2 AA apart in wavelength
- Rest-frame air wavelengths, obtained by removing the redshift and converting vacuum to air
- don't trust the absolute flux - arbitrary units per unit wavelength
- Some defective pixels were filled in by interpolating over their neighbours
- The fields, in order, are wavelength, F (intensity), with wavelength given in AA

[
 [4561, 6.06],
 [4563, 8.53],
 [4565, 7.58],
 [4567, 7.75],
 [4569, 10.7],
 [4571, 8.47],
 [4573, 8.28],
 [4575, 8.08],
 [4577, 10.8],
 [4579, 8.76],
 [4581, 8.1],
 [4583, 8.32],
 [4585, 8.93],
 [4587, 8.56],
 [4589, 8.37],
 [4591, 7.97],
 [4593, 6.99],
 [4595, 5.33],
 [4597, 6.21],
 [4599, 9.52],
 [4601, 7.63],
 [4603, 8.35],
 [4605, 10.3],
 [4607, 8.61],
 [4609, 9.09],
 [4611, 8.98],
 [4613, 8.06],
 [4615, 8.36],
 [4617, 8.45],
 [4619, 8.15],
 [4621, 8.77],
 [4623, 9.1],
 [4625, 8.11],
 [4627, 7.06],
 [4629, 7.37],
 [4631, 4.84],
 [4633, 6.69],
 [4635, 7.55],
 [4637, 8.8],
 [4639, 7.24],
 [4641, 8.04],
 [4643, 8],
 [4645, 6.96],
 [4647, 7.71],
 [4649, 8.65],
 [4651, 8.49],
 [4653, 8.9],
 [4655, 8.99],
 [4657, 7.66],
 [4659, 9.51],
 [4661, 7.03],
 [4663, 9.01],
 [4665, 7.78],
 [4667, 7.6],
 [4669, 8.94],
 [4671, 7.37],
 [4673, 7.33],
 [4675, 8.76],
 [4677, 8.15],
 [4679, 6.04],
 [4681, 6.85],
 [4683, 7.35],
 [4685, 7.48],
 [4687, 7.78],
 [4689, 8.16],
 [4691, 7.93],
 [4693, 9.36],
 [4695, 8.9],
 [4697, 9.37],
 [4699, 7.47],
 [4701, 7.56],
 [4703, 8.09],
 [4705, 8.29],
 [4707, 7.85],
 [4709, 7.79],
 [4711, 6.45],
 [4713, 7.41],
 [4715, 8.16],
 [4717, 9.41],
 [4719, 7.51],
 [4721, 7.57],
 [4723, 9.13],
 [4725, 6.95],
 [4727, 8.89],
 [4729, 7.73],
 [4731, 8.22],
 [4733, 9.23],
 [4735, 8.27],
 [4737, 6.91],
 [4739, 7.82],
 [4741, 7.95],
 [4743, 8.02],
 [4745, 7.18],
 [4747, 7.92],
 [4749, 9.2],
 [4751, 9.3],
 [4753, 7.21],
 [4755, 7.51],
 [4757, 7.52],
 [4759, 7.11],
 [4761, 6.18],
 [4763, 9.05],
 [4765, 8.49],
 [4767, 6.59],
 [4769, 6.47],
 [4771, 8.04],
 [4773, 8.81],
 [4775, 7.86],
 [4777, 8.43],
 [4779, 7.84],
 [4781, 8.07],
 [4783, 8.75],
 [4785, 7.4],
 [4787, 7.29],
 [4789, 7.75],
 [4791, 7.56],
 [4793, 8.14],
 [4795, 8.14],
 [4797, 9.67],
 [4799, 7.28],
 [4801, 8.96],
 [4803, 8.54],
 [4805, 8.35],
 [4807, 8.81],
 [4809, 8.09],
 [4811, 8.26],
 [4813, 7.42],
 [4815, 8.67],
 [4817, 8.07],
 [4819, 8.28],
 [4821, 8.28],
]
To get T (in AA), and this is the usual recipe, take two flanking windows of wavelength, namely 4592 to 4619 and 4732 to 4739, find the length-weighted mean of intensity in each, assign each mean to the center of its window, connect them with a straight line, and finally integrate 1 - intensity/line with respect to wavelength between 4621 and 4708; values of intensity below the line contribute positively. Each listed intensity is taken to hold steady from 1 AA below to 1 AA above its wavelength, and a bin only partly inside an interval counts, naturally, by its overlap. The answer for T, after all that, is 2.2 AA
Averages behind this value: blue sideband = 8.14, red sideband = 8.09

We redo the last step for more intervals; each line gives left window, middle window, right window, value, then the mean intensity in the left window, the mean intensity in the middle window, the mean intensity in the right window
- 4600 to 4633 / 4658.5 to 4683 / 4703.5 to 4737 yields 0.8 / 8.16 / 7.81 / 8.02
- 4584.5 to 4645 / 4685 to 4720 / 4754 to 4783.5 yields -1.0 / 7.96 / 8.07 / 7.76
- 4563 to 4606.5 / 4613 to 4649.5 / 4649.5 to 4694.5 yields 1.9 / 8.34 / 7.77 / 8.04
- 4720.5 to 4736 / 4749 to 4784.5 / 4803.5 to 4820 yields 1.7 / 8.27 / 7.87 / 8.25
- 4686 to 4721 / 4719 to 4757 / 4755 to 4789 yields -0.6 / 8.07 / 8.03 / 7.74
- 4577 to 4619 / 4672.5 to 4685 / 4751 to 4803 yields 1.1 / 8.3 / 7.42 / 7.89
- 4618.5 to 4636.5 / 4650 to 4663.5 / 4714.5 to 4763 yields -1.5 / 7.53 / 8.49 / 7.97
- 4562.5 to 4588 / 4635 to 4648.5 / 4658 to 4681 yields 0.6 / 8.68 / 7.81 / 7.91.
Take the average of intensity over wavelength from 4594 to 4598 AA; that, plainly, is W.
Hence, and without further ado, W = 5.77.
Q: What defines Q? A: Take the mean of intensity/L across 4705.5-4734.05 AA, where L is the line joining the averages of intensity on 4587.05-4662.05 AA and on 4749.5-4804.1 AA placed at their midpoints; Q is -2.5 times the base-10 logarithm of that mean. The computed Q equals -0.01 mag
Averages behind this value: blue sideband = 8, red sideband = 7.94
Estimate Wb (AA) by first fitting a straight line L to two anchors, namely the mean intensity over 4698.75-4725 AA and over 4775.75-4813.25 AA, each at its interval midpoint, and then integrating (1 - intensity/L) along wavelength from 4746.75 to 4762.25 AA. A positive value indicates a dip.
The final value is 0.51 AA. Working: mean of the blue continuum 7.88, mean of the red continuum 8.16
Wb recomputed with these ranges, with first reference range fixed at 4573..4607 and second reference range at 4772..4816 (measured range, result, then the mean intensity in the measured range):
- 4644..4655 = 0.0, 8.22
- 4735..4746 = 0.8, 7.64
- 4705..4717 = 0.7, 7.75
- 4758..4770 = 1.3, 7.32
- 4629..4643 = 1.7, 7.26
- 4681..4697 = 0.2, 8.13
